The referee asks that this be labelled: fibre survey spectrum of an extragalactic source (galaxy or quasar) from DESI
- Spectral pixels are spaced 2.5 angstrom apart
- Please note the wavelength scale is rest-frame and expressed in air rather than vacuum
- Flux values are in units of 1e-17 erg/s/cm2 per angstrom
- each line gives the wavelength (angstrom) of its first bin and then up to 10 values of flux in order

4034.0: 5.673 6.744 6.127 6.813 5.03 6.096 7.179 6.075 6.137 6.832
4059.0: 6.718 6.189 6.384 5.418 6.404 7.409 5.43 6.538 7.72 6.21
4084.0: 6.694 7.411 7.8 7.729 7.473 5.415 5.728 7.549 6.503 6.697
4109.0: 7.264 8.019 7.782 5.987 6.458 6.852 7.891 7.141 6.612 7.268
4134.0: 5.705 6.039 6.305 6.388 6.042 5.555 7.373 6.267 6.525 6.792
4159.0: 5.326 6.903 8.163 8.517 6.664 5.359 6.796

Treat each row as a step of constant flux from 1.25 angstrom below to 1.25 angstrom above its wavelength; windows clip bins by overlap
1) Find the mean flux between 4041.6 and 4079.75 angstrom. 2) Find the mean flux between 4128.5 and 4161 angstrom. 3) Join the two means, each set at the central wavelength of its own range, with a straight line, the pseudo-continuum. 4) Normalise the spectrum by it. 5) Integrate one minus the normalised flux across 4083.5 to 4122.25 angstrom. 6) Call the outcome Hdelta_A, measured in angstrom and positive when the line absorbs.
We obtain -3.8 angstrom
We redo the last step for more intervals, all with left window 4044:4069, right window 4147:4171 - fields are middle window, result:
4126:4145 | 0.9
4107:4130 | -1.7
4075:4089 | -1.2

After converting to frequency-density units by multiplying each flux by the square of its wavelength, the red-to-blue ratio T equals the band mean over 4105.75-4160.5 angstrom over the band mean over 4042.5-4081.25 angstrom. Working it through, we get 1.1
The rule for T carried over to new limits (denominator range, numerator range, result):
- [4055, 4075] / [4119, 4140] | 1.09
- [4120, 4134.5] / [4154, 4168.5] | 1.03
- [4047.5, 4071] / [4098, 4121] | 1.10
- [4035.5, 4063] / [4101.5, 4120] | 1.14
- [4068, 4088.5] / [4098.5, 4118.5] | 1.04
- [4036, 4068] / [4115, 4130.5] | 1.13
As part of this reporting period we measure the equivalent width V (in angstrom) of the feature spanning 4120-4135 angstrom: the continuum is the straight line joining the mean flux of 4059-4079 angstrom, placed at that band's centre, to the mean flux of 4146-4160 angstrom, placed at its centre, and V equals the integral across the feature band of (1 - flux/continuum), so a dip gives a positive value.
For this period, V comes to -1.3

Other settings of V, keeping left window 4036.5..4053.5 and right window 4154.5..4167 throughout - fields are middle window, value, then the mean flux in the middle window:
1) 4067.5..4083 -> -0.3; 6.6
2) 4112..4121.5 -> -0.2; 6.86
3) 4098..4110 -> -0.2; 6.76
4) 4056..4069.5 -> 0.2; 6.29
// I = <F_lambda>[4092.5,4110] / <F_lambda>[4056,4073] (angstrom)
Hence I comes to 1.0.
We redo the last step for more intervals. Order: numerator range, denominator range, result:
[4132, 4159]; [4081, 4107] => 0.92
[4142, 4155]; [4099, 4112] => 0.91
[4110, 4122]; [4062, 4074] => 1.12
